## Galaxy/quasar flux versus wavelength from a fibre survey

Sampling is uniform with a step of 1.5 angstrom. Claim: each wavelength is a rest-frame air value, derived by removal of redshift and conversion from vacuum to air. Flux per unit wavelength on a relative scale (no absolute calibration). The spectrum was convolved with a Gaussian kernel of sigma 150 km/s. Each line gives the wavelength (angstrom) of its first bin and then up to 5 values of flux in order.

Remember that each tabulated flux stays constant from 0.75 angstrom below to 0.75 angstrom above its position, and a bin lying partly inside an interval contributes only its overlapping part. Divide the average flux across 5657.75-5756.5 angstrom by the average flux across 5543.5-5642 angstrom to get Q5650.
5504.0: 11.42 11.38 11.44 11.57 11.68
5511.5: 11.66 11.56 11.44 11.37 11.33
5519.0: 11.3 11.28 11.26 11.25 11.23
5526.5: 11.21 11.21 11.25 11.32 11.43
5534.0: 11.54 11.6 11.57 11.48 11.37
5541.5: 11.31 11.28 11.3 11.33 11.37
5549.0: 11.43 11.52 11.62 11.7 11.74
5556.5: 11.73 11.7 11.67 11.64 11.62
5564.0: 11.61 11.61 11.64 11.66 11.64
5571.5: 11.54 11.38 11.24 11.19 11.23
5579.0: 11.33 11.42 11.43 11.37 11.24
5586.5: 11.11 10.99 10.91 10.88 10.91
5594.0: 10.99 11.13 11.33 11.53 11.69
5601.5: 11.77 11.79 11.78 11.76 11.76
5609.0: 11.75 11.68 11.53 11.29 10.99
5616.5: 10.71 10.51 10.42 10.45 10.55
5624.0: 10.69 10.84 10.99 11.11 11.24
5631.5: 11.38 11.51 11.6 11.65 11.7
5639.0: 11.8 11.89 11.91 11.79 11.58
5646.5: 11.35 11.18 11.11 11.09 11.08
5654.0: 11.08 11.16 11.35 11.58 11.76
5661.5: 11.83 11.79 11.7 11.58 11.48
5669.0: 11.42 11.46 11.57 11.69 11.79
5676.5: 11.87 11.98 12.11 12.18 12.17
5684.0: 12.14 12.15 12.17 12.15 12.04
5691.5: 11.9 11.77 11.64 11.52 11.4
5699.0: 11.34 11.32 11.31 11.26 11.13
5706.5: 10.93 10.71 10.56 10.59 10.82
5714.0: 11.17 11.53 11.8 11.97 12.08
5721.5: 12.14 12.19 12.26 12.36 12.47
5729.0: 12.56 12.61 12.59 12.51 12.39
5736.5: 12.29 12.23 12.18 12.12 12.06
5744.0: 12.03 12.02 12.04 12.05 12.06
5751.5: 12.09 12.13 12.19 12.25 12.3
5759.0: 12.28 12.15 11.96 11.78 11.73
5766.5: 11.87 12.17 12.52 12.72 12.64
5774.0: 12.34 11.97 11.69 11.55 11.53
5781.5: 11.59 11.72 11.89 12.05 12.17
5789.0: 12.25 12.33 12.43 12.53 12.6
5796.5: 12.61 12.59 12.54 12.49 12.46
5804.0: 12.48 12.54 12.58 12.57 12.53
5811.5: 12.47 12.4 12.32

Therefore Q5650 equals 1.0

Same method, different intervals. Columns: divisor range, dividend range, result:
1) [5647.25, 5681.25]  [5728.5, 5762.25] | 1.06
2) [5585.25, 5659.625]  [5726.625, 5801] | 1.08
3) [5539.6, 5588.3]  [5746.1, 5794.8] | 1.06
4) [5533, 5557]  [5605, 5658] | 0.98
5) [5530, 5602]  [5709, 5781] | 1.05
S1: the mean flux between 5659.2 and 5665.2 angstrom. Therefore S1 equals 11.8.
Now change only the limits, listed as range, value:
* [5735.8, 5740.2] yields 12.2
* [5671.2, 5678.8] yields 11.8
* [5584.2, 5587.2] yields 11.2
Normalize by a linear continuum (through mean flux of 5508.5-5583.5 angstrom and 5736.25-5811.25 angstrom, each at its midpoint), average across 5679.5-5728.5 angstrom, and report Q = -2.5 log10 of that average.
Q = 0.027 mag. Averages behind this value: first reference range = 11.5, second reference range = 12.2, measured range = 11.7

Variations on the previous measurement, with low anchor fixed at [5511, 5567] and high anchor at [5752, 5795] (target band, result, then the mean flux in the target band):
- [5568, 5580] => 0.01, 11.4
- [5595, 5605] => 0.00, 11.6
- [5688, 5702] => 0.02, 11.6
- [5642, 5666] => 0.03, 11.4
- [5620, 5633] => 0.07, 10.9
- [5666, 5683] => 0.01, 11.8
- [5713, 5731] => -0.01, 12.1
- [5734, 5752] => -0.01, 12.1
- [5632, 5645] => 0.00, 11.7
